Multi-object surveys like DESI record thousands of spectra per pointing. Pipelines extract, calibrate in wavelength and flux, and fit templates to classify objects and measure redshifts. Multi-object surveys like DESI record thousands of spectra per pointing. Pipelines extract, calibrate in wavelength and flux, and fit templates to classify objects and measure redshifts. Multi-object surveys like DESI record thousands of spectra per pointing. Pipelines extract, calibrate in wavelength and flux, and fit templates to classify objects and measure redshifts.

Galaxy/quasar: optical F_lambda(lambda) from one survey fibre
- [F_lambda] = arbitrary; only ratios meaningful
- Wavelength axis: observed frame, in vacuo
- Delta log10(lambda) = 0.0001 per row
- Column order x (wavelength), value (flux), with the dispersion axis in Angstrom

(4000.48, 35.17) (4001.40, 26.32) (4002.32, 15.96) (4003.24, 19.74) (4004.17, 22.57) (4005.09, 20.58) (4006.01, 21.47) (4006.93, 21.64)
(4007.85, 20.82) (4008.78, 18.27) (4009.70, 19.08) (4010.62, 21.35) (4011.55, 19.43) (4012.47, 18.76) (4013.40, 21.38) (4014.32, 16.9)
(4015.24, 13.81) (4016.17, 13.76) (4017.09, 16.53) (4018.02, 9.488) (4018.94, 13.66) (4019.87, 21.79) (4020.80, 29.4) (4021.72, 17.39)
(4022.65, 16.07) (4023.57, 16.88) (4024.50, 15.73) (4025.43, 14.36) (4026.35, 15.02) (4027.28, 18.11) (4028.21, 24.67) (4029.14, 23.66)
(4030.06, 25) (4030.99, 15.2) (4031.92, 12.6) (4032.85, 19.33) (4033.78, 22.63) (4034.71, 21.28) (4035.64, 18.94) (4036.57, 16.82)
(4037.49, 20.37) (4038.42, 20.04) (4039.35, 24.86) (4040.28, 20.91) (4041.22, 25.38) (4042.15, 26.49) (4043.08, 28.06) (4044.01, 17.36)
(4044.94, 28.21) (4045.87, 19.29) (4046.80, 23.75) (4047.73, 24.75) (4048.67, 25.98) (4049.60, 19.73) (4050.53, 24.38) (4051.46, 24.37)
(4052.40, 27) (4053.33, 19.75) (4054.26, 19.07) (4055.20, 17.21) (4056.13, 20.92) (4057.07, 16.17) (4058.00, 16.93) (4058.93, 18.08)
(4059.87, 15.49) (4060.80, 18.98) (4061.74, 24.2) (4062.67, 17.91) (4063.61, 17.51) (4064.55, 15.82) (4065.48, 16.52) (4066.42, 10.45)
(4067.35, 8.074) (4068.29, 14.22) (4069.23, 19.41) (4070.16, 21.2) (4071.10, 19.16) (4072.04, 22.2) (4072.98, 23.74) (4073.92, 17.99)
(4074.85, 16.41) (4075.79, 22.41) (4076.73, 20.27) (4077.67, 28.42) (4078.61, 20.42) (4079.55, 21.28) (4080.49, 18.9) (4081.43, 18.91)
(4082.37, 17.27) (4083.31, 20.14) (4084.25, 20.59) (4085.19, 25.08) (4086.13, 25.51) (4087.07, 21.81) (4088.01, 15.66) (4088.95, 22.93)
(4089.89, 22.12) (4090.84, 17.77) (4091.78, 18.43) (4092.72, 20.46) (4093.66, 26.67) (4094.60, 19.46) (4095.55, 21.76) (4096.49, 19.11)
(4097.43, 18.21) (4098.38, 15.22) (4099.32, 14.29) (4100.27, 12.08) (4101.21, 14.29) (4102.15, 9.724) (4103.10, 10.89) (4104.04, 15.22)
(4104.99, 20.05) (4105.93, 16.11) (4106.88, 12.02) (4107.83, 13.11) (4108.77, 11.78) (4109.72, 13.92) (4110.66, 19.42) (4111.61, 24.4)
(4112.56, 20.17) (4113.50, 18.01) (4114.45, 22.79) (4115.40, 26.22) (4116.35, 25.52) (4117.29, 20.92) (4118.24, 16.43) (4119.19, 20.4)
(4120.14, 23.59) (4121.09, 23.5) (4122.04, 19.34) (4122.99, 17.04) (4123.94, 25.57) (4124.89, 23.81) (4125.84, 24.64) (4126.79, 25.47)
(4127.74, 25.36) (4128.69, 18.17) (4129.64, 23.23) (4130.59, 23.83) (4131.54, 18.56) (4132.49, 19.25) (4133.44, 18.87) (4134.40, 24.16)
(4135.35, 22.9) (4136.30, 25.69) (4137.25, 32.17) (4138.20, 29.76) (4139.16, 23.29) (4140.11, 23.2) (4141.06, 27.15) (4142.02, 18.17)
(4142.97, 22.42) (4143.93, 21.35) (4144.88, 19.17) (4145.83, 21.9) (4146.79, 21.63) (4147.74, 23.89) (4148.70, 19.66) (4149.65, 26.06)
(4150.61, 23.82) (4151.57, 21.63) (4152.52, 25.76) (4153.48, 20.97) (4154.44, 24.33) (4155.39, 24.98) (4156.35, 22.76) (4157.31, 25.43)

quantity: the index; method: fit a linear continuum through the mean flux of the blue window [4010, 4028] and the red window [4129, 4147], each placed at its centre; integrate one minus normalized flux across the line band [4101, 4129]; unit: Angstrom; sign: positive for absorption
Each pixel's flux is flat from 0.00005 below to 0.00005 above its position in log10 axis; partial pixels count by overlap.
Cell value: 3.4 Angstrom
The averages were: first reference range 17.5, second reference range 23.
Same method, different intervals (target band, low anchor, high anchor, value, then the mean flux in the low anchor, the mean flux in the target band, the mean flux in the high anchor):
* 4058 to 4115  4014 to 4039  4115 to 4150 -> 6.38 Angstrom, 18.2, 18.4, 22.7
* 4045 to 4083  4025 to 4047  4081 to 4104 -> 0.15 Angstrom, 20.9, 19.7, 18.6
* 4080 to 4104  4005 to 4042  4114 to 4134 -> 2.79 Angstrom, 19.1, 18.6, 22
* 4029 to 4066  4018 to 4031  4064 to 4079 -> -4.03 Angstrom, 18.9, 20.7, 18.5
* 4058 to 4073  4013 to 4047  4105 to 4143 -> 2.08 Angstrom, 19.6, 17.5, 21.5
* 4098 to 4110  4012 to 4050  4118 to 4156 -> 4.47 Angstrom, 19.9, 13.7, 22.8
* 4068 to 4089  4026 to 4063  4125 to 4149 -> 1.09 Angstrom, 21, 20.6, 23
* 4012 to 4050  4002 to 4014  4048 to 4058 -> 1.60 Angstrom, 20.1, 19.9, 21.3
